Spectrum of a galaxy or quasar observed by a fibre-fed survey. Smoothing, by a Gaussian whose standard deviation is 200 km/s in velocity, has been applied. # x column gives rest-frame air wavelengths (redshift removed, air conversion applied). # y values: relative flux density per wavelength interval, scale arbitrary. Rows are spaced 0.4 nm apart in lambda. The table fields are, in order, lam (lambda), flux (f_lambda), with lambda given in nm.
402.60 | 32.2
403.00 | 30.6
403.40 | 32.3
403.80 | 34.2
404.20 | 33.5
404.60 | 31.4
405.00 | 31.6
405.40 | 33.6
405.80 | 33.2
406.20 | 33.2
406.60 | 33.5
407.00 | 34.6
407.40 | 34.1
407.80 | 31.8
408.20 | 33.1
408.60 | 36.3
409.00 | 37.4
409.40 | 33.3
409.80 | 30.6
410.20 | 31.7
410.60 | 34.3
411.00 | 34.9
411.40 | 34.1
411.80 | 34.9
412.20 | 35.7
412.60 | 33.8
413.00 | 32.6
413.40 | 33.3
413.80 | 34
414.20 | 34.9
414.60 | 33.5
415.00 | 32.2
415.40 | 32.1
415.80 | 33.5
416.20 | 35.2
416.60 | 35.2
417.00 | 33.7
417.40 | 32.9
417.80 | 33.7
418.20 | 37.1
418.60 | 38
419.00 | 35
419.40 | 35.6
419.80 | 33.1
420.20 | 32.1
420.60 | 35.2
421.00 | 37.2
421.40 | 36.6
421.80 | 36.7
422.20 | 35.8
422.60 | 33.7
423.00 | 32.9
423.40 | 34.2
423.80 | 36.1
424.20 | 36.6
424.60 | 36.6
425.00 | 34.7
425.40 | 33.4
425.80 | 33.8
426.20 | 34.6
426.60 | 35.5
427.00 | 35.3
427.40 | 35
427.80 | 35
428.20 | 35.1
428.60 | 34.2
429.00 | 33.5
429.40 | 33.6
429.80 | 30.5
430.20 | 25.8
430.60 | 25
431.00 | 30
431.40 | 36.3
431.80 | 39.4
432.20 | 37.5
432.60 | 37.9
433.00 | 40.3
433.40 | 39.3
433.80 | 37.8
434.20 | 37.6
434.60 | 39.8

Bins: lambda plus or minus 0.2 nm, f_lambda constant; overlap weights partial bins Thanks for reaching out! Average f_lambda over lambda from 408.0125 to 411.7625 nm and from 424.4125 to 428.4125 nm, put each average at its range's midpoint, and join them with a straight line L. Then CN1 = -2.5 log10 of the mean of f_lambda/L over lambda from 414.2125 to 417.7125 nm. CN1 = 0.02 mag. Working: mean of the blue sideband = 34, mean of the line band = 33.6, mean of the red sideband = 34.9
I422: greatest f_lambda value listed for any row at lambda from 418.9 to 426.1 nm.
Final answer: 37.2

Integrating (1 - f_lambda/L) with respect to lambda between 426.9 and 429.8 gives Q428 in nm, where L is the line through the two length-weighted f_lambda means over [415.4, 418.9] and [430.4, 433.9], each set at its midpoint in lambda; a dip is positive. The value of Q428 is 0.11 nm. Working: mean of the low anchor 34.8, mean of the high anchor 35.9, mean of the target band 34.2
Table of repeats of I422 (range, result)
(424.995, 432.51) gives 39.4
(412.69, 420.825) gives 38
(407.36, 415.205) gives 37.4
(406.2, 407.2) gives 34.6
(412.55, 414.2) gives 34.9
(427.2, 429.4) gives 35.1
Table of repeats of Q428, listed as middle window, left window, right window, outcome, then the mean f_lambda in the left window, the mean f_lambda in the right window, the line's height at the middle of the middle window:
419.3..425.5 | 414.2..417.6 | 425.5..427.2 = -0.135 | 33.6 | 34.7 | 34.3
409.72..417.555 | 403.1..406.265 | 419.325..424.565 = 0.064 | 32.8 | 35.1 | 34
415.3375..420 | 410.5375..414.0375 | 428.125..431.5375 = -0.190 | 34.2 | 31.3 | 33.3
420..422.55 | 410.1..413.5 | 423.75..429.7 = -0.074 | 34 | 34.8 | 34.5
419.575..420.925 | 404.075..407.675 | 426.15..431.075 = -0.045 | 33.2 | 32.5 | 32.8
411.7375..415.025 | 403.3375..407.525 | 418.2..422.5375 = 0.050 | 33.2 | 35.5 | 34.5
